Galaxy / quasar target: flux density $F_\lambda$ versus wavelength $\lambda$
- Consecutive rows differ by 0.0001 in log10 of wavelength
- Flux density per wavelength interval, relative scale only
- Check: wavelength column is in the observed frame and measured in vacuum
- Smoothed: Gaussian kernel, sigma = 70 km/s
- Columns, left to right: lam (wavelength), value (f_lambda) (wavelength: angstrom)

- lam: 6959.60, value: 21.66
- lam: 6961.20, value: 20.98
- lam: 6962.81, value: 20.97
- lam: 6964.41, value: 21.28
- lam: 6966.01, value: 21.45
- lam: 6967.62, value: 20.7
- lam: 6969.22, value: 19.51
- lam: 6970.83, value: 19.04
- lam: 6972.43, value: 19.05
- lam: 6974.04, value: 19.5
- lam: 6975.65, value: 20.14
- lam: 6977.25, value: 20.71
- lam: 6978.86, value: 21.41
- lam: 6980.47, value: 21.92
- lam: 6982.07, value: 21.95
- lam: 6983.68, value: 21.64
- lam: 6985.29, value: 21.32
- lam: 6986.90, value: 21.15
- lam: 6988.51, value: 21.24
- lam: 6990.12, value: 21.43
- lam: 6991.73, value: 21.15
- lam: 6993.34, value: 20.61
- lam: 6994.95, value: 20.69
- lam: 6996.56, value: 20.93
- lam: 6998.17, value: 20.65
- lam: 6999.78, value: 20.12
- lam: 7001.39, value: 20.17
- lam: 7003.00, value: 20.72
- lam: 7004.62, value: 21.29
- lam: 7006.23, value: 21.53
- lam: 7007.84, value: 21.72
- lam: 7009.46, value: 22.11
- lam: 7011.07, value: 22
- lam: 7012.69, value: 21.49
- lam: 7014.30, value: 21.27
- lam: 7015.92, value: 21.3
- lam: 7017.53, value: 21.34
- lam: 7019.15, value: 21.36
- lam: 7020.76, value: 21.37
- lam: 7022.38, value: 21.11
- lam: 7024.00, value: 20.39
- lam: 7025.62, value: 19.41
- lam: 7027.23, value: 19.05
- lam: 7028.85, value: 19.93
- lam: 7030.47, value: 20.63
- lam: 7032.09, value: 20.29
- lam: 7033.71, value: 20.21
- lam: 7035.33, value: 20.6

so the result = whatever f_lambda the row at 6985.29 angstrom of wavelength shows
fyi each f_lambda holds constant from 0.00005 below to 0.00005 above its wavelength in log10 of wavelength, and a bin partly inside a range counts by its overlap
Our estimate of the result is 21.32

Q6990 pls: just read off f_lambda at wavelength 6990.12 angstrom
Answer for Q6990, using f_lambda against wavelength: 21.43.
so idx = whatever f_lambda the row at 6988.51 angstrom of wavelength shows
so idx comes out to 21.24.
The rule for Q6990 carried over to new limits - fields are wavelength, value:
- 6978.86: 21.41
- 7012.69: 21.49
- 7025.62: 19.41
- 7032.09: 20.29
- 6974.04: 19.5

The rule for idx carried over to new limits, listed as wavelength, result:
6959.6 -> 21.66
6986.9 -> 21.15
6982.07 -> 21.95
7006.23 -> 21.53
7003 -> 20.72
